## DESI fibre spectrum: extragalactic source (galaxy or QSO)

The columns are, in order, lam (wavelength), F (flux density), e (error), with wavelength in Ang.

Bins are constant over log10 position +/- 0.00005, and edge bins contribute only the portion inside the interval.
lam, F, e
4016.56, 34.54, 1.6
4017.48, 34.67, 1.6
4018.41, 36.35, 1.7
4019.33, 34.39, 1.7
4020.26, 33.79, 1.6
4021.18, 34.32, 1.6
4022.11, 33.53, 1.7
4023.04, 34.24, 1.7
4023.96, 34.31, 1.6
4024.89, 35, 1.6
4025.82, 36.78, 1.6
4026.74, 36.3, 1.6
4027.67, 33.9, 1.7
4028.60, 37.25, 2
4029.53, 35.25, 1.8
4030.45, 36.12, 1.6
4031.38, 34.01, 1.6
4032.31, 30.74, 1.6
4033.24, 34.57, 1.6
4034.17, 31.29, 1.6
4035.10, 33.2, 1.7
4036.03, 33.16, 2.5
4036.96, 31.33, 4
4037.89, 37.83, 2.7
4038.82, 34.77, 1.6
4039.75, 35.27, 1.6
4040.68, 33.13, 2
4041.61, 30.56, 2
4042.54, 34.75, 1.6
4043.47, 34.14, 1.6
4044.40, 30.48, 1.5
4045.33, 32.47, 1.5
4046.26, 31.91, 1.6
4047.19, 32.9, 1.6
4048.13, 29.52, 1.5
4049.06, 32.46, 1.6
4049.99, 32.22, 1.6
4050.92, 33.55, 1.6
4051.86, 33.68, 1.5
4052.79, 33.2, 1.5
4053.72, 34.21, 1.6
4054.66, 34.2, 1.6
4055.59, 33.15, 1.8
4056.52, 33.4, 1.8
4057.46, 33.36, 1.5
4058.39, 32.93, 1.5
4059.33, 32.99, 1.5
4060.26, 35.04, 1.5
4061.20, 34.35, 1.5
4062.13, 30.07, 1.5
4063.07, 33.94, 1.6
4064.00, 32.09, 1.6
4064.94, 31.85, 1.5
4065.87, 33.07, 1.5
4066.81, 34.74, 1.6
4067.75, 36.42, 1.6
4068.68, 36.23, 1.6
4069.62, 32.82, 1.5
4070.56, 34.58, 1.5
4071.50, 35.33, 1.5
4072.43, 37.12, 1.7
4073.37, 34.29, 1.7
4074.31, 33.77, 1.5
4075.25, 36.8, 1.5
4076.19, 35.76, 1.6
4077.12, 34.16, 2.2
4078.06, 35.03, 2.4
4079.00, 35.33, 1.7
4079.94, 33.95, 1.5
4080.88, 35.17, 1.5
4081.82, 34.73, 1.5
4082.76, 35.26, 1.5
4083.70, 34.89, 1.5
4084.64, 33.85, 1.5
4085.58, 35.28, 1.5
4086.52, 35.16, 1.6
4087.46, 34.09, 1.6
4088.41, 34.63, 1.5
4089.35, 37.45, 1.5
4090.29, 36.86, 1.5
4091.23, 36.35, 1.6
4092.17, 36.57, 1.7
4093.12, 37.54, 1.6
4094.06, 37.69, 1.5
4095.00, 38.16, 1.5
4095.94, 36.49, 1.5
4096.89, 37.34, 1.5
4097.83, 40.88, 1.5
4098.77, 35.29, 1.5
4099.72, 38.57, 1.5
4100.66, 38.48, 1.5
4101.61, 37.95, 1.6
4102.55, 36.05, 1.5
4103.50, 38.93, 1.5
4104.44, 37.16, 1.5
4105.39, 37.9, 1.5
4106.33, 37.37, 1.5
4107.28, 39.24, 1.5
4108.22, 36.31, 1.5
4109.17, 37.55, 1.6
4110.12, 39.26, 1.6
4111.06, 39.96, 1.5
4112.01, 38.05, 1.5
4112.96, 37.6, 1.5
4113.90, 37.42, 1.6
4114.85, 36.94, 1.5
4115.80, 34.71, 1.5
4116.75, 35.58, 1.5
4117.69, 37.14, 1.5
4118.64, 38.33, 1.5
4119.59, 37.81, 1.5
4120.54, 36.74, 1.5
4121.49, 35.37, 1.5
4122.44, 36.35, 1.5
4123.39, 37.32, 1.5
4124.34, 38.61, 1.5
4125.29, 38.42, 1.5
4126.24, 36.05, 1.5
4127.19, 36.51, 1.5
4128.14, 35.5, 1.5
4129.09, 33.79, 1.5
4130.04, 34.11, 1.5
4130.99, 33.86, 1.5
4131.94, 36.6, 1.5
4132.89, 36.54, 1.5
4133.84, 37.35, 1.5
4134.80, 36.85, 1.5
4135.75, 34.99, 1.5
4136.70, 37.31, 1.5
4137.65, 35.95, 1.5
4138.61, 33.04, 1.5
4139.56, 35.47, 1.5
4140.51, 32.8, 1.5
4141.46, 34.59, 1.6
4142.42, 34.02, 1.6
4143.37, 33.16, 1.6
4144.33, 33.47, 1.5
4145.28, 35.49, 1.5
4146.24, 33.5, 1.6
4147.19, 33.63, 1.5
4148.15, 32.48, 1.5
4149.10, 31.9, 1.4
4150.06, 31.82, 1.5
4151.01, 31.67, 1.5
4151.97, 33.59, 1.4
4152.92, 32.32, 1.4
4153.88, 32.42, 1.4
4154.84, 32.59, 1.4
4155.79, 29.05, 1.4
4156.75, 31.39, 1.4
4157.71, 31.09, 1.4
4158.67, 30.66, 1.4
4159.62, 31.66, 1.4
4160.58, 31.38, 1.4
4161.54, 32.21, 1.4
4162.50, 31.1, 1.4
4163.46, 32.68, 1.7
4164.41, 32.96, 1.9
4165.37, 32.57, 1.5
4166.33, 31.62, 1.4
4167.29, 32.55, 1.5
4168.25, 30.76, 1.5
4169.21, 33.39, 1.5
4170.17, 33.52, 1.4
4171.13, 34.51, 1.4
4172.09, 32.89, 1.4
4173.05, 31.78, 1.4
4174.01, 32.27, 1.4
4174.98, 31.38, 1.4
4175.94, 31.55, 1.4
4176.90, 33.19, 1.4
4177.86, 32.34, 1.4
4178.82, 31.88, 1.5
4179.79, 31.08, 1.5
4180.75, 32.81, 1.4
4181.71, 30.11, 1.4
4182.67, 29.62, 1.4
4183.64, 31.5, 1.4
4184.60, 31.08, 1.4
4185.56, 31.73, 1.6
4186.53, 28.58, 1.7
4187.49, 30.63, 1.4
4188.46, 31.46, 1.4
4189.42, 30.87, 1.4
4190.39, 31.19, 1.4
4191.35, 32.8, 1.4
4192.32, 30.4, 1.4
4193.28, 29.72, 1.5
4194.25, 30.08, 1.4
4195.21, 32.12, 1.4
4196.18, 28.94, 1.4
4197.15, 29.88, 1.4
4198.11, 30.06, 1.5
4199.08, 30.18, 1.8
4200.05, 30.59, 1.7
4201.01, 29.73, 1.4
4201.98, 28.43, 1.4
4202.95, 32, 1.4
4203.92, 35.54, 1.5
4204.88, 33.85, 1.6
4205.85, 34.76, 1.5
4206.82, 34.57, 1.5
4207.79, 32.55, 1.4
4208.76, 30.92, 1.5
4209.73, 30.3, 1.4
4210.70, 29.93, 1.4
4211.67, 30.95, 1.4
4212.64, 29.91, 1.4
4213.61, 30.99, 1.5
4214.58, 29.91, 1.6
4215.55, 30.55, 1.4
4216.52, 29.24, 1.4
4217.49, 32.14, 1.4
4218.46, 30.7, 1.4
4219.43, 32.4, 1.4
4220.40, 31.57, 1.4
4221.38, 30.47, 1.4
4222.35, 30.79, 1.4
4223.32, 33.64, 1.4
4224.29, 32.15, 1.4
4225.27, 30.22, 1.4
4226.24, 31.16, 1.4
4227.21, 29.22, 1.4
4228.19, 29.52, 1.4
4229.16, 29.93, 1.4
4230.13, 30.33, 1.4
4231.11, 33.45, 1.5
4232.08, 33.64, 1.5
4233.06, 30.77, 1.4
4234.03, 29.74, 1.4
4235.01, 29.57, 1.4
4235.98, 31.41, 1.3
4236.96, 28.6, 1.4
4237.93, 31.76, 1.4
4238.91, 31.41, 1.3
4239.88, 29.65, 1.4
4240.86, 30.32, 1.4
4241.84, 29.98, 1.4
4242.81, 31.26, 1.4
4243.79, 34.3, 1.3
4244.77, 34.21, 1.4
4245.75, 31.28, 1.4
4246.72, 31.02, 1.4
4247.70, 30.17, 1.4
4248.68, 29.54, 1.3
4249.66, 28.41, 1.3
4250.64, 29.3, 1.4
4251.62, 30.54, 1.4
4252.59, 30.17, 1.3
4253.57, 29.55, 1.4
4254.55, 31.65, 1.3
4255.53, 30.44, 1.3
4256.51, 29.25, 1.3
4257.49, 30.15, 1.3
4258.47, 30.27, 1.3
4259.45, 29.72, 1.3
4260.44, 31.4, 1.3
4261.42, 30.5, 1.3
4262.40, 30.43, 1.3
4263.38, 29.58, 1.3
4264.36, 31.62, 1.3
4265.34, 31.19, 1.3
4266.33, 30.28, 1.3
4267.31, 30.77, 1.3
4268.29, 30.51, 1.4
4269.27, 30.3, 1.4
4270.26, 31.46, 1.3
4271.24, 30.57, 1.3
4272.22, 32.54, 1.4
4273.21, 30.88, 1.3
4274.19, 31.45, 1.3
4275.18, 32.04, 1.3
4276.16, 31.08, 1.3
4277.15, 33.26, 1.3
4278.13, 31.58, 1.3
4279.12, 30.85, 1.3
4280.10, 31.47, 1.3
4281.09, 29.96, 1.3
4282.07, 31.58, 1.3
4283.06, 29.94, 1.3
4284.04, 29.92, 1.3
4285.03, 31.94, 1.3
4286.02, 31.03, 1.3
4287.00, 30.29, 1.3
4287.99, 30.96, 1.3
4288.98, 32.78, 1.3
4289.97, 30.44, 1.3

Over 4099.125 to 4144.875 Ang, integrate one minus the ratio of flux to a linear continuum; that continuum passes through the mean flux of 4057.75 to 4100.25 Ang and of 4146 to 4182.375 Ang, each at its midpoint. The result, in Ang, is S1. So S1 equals -3.9 Ang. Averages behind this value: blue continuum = 35.2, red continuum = 32.1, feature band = 36.5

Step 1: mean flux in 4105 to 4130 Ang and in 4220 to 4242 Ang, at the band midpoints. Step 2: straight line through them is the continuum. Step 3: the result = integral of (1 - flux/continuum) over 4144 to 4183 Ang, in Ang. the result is 2.7 Ang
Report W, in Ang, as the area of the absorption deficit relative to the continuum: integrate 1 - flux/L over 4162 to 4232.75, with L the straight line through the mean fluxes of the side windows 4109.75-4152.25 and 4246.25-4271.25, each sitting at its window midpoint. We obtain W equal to 3.07 Ang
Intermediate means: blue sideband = 35.6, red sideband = 30.3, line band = 31.4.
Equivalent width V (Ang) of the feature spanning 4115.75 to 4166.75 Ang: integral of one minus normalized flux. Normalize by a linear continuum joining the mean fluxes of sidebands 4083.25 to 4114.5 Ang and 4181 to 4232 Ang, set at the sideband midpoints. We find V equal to 0.83 Ang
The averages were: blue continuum 37.2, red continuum 31.1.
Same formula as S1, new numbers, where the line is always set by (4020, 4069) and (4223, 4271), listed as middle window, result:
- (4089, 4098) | -1.22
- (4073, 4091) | -1.08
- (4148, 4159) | 0.11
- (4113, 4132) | -2.25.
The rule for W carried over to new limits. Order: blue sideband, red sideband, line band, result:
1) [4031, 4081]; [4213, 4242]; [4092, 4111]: -2.83 Ang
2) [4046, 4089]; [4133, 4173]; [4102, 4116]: -1.72 Ang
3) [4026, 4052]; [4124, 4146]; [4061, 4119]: -2.65 Ang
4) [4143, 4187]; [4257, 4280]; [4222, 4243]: 0.35 Ang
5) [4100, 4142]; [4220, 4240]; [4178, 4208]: 1.47 Ang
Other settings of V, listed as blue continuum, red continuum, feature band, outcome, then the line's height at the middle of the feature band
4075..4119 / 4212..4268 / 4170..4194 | 1.19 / 33.2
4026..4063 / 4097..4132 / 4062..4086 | 0.32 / 35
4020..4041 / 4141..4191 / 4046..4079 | 0.03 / 33.8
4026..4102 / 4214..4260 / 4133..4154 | -0.79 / 32.8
